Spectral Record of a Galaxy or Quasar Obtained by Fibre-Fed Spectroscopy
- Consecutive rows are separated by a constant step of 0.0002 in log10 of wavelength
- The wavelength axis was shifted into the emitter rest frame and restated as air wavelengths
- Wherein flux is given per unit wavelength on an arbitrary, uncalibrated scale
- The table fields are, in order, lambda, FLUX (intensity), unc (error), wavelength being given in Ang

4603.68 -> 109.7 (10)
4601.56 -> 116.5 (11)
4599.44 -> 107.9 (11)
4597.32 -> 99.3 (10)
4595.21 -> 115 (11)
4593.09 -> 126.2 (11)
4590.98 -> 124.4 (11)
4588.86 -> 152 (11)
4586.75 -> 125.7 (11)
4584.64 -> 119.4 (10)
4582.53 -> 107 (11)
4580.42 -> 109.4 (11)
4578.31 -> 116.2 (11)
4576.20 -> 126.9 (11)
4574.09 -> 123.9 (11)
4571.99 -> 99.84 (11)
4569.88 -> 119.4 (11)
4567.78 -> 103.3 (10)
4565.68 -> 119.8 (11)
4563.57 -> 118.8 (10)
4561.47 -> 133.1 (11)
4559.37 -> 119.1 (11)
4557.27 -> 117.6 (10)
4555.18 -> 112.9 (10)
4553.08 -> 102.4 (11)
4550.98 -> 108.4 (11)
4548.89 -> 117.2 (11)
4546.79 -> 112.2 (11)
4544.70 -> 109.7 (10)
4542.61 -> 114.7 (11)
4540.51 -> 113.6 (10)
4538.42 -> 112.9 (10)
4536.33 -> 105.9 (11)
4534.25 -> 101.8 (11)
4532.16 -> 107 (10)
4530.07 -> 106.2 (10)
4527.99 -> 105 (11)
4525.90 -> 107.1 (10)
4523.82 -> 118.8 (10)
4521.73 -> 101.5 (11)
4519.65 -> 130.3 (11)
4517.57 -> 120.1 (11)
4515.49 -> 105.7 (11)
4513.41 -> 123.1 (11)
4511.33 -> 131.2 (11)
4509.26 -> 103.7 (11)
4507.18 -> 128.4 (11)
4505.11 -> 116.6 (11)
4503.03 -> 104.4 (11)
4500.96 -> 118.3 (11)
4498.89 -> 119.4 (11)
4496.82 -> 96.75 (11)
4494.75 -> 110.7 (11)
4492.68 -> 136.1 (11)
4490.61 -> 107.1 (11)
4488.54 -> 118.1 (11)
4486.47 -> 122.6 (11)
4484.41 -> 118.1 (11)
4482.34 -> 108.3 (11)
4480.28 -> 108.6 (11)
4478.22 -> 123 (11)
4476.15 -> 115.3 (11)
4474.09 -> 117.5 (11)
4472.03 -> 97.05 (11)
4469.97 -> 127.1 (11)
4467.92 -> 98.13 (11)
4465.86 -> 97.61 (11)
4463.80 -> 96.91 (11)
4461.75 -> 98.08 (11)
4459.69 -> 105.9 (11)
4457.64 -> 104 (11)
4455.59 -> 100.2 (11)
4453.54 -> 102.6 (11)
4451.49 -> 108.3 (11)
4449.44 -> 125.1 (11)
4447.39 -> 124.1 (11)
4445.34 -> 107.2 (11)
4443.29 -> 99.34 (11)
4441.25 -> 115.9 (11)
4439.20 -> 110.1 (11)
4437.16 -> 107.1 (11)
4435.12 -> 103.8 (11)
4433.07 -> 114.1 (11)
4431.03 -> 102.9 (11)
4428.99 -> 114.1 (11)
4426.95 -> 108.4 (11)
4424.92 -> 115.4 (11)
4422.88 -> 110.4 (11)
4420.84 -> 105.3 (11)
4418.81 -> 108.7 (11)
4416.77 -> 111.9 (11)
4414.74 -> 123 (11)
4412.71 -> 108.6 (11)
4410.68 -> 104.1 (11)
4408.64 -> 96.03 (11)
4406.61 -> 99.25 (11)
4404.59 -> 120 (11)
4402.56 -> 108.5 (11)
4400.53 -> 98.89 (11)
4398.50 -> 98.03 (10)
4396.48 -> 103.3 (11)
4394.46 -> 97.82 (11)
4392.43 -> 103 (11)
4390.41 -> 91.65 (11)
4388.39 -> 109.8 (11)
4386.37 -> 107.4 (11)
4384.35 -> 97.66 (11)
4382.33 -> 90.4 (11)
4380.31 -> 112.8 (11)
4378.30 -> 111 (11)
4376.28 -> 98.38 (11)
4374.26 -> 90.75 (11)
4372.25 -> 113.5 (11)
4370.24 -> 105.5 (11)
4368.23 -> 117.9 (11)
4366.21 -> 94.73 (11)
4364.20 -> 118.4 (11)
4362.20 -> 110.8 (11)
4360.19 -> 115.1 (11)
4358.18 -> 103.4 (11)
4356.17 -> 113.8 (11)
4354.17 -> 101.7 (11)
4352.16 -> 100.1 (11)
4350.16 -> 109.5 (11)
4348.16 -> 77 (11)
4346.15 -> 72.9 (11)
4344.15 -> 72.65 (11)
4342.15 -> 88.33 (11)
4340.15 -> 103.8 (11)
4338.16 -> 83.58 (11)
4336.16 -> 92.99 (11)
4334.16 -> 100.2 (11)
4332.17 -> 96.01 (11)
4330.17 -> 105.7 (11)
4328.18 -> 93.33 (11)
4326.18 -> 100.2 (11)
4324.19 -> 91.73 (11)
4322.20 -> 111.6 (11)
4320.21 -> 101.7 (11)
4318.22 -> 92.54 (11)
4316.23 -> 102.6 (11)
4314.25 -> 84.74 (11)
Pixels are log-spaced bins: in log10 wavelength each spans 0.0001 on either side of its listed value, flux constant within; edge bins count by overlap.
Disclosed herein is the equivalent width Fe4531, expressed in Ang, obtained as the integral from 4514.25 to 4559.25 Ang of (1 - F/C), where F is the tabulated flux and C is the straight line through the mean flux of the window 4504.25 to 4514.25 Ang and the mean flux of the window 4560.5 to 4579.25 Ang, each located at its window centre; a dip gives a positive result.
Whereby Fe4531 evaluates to 3.1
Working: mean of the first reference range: 121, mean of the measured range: 111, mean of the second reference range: 118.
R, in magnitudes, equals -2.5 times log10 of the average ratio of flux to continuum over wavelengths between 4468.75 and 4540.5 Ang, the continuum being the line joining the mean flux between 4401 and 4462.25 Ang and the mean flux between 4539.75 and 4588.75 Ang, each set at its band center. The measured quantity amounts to -0.01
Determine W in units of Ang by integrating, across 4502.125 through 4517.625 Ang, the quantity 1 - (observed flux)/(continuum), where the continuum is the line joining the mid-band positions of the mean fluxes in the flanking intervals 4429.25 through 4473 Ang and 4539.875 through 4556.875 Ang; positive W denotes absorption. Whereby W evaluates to -1.0 Ang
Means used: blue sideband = 107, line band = 117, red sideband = 112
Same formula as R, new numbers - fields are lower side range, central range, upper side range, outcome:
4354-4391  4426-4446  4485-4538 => 0.01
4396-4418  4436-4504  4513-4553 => -0.02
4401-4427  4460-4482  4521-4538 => 0.00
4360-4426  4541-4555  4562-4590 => 0.06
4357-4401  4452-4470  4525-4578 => 0.06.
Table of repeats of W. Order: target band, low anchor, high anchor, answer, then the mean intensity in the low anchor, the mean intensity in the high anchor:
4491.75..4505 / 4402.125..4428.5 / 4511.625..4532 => -0.2 Ang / 109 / 113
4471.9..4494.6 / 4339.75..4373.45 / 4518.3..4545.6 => -1.8 Ang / 101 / 110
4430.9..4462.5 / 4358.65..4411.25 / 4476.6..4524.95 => 0.7 Ang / 104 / 116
